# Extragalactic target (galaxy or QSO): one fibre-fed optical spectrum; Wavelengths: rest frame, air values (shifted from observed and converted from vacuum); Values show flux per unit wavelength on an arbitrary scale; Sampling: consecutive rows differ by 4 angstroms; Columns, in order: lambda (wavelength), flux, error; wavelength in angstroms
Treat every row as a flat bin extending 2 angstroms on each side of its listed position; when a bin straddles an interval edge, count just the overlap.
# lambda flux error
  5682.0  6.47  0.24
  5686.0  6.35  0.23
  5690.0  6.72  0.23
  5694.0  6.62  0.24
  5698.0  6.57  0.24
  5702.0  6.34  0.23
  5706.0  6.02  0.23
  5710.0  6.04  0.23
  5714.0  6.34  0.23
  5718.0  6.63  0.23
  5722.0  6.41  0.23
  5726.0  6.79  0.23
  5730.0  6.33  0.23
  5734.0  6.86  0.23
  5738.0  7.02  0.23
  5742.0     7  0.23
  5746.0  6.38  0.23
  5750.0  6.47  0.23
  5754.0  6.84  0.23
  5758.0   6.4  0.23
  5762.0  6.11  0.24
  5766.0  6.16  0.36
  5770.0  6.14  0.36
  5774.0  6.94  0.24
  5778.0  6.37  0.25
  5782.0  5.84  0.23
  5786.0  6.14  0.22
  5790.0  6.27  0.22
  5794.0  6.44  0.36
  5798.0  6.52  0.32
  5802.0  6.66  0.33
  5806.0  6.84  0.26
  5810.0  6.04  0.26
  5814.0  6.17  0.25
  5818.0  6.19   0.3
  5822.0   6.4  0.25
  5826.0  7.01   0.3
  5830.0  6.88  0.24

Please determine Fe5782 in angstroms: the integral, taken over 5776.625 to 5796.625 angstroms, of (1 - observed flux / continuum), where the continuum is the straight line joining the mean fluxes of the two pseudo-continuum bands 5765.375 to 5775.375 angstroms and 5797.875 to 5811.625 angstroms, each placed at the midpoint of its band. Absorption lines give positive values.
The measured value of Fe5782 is 0.78 angstroms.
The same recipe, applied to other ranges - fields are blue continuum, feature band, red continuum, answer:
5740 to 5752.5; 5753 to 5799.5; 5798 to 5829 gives 1.6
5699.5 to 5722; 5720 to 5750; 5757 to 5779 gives -1.7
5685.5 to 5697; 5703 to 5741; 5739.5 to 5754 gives 0.7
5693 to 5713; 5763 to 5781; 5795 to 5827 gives 0.1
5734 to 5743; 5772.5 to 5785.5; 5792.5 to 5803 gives 0.7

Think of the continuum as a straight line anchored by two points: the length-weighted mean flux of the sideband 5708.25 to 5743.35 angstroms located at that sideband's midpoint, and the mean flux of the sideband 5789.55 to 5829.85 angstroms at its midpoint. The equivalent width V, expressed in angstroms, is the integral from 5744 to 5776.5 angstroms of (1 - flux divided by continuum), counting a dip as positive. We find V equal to 0.6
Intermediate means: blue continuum 6.6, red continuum 6.48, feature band 6.43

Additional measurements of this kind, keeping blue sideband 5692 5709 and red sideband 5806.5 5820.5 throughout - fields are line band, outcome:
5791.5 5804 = -0.6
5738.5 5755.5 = -1.1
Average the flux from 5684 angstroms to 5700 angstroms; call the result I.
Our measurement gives 6.56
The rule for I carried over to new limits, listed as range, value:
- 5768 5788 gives 6.29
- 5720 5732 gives 6.51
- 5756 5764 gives 6.26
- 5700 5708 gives 6.18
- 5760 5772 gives 6.14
